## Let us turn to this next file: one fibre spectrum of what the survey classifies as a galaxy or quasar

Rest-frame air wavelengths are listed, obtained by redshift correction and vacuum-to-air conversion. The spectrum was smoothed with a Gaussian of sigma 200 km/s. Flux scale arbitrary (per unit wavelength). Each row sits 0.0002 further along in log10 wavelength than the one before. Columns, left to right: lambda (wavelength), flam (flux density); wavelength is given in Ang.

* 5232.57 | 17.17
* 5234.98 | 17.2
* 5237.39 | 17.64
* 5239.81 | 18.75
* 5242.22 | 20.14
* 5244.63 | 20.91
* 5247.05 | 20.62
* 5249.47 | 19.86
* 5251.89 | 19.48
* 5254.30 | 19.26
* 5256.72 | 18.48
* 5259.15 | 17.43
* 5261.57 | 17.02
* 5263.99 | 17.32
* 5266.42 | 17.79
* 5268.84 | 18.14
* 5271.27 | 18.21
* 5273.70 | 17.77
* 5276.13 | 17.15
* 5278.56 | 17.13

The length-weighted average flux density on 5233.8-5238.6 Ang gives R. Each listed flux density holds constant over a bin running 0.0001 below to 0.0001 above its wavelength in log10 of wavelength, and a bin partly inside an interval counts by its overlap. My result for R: 17.4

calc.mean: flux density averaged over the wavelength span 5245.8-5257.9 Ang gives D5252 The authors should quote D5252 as 19.5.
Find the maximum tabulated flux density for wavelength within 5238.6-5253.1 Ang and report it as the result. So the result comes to 20.91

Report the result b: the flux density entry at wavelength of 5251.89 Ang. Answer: 19.48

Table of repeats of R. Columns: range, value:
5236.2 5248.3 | 19.6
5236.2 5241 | 18.2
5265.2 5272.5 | 18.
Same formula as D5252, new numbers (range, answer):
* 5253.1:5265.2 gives 17.9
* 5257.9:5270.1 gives 17.5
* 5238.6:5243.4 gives 19.4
